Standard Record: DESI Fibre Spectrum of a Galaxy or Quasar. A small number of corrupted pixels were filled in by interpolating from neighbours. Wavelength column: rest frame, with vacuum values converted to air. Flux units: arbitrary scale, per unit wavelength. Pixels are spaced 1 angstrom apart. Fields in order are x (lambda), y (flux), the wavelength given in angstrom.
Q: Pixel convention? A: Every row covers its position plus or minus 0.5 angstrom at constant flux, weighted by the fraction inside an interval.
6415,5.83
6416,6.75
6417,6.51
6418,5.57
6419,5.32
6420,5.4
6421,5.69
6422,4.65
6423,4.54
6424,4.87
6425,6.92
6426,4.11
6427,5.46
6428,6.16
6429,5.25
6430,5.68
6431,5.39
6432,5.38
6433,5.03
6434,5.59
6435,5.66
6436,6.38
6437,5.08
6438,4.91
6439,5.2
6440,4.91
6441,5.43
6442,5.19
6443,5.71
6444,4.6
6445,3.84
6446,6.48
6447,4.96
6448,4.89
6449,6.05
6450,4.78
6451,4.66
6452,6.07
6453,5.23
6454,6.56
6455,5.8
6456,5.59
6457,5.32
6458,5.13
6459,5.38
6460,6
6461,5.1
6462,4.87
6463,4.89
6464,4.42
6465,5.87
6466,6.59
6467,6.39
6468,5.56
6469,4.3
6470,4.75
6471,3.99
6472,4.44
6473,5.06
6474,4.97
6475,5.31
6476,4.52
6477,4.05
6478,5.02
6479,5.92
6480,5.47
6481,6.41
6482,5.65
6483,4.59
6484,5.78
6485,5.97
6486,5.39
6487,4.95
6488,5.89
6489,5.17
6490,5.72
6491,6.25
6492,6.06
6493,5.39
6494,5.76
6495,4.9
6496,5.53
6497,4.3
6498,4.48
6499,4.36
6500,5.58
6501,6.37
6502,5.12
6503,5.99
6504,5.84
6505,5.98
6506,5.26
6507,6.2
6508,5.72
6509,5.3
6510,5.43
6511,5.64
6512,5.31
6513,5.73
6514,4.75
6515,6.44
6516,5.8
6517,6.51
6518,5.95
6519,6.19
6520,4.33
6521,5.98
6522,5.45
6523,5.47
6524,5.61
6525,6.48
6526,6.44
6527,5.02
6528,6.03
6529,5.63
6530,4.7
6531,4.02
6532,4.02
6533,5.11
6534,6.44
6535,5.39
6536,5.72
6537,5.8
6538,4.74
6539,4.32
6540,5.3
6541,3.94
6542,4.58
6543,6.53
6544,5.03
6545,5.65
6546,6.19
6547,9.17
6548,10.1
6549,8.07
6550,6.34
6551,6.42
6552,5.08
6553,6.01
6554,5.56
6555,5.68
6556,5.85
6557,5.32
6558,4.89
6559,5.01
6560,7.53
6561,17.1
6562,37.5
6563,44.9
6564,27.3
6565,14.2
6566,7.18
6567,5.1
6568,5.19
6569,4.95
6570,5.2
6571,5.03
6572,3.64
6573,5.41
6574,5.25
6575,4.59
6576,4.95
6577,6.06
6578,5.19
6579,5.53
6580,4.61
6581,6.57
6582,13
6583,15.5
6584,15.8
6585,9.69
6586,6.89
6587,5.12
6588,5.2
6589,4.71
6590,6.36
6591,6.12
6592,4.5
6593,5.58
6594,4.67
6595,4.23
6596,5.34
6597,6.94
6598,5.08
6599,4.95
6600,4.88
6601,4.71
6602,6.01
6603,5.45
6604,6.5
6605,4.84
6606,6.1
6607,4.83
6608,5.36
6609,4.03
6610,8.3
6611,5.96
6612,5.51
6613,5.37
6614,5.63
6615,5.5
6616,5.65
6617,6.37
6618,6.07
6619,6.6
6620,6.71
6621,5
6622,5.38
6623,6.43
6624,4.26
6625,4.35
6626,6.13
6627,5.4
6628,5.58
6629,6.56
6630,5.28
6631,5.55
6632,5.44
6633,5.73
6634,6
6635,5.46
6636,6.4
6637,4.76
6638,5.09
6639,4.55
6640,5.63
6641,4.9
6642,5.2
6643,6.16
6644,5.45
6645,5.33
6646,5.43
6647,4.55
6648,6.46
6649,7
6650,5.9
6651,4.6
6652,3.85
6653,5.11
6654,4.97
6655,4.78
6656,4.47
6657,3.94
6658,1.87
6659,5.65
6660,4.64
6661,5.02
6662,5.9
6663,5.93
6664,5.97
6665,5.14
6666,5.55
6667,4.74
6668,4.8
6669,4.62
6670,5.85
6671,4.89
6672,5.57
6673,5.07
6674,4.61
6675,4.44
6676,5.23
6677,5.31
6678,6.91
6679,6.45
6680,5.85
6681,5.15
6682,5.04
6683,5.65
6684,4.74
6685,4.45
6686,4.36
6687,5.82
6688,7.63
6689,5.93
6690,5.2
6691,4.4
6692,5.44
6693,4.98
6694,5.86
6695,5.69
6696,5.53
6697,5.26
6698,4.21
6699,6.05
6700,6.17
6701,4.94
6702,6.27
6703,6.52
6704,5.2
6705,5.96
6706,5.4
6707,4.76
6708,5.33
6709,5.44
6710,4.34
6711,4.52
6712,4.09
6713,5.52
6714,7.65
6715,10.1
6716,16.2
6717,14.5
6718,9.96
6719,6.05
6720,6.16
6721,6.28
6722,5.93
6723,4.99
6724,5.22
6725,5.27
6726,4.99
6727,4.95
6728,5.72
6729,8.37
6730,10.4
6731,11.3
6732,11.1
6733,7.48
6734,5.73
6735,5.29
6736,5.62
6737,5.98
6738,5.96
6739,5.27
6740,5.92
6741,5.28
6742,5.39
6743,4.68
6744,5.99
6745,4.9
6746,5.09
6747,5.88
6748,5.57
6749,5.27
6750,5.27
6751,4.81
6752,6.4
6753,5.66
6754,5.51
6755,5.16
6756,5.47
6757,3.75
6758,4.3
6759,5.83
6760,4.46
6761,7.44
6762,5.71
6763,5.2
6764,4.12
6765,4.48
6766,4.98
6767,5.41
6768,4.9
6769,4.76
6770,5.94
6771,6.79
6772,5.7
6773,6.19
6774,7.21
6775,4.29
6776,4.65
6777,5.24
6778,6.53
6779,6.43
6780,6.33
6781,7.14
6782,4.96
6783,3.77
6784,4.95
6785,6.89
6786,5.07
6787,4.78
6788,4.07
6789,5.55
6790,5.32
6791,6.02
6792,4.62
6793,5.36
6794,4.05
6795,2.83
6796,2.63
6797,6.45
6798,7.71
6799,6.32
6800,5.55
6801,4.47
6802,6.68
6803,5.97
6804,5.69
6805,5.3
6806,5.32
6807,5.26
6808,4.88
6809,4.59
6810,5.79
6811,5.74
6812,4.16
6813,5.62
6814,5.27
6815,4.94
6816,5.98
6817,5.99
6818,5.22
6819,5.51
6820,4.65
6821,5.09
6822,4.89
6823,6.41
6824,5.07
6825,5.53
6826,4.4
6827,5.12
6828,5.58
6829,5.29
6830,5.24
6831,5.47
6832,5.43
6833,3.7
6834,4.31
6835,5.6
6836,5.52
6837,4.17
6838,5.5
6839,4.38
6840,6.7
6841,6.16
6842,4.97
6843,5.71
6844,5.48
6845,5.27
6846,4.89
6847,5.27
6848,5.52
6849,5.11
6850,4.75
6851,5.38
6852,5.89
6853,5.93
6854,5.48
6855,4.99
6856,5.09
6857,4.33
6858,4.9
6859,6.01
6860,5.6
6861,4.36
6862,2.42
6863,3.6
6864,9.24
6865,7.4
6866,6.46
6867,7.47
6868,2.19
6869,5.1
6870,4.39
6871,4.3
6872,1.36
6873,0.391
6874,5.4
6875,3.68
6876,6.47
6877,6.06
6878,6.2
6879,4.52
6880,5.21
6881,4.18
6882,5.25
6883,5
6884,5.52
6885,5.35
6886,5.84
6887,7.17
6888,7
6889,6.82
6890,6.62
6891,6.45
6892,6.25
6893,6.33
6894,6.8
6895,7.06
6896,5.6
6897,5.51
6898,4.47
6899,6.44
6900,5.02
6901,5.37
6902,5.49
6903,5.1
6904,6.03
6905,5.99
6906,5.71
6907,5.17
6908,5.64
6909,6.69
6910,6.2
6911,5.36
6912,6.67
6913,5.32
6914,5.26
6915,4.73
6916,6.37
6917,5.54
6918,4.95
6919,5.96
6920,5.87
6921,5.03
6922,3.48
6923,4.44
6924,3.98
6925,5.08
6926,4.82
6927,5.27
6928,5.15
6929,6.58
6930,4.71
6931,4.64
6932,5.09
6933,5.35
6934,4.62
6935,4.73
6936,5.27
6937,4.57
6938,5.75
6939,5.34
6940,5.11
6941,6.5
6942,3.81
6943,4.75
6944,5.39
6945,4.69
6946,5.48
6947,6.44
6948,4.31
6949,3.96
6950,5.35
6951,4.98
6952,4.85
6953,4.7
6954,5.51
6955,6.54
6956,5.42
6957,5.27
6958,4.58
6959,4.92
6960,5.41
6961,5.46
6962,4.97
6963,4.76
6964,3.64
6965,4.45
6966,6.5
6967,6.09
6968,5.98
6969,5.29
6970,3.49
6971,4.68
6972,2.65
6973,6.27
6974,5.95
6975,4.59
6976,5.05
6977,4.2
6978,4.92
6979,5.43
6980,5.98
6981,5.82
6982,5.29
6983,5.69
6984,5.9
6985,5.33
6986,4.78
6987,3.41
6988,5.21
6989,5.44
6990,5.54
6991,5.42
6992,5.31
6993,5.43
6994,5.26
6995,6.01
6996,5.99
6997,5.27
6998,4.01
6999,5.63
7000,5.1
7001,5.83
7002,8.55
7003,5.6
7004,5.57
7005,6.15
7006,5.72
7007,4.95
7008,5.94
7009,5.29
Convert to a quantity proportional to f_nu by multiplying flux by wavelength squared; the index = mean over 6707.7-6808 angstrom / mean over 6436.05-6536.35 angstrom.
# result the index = 1.19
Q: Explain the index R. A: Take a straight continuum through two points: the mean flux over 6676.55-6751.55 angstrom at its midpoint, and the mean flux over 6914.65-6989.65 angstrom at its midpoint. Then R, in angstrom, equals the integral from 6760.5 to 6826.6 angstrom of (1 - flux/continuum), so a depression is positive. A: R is 4.8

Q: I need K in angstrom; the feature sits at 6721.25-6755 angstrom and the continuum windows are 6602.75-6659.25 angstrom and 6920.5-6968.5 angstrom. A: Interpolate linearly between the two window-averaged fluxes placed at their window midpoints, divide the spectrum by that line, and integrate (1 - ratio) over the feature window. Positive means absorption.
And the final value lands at -4.9 angstrom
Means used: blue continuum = 5.43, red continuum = 5.08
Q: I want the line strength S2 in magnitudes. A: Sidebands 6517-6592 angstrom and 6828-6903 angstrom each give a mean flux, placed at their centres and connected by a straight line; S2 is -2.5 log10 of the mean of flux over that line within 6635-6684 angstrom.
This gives 0.29 mag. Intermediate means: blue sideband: 7.55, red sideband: 5.32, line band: 5.21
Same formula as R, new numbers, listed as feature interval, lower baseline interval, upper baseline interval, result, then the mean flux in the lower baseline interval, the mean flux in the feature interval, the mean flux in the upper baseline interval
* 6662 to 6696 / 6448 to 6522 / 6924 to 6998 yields -0.5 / 5.42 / 5.38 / 5.14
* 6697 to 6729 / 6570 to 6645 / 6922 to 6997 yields -4.3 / 5.9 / 6.42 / 5.12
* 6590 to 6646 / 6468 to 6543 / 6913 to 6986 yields -2.4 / 5.36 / 5.53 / 5.12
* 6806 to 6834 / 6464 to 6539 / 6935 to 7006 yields 0.5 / 5.42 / 5.2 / 5.24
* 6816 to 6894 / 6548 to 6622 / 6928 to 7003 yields 8.0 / 7.57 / 5.28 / 5.21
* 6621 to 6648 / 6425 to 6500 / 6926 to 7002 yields -0.9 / 5.31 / 5.43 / 5.18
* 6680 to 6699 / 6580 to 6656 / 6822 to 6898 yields 1.4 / 5.92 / 5.33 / 5.31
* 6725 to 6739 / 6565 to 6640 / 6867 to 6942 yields -3.3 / 5.97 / 7.01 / 5.31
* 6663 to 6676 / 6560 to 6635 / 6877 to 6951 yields 3.5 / 7.45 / 5.14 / 5.45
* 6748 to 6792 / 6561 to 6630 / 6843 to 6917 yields 5.8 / 7.52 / 5.4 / 5.43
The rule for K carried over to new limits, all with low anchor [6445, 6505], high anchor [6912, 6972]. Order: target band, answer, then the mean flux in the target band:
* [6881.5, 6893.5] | -2.4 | 6.13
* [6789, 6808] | -0.5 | 5.3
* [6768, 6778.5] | -1.0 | 5.69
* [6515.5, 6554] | -3.3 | 5.78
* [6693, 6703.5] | -0.8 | 5.62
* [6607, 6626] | -1.5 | 5.68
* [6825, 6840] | 0.3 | 5.06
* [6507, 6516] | -0.4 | 5.59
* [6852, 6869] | -0.7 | 5.35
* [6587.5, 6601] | 0.1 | 5.25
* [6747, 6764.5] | -0.4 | 5.31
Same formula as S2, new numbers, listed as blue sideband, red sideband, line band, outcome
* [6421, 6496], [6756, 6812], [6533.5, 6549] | -0.13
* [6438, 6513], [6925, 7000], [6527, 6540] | 0.03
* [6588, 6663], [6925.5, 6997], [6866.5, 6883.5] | 0.15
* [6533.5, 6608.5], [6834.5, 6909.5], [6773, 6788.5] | 0.10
